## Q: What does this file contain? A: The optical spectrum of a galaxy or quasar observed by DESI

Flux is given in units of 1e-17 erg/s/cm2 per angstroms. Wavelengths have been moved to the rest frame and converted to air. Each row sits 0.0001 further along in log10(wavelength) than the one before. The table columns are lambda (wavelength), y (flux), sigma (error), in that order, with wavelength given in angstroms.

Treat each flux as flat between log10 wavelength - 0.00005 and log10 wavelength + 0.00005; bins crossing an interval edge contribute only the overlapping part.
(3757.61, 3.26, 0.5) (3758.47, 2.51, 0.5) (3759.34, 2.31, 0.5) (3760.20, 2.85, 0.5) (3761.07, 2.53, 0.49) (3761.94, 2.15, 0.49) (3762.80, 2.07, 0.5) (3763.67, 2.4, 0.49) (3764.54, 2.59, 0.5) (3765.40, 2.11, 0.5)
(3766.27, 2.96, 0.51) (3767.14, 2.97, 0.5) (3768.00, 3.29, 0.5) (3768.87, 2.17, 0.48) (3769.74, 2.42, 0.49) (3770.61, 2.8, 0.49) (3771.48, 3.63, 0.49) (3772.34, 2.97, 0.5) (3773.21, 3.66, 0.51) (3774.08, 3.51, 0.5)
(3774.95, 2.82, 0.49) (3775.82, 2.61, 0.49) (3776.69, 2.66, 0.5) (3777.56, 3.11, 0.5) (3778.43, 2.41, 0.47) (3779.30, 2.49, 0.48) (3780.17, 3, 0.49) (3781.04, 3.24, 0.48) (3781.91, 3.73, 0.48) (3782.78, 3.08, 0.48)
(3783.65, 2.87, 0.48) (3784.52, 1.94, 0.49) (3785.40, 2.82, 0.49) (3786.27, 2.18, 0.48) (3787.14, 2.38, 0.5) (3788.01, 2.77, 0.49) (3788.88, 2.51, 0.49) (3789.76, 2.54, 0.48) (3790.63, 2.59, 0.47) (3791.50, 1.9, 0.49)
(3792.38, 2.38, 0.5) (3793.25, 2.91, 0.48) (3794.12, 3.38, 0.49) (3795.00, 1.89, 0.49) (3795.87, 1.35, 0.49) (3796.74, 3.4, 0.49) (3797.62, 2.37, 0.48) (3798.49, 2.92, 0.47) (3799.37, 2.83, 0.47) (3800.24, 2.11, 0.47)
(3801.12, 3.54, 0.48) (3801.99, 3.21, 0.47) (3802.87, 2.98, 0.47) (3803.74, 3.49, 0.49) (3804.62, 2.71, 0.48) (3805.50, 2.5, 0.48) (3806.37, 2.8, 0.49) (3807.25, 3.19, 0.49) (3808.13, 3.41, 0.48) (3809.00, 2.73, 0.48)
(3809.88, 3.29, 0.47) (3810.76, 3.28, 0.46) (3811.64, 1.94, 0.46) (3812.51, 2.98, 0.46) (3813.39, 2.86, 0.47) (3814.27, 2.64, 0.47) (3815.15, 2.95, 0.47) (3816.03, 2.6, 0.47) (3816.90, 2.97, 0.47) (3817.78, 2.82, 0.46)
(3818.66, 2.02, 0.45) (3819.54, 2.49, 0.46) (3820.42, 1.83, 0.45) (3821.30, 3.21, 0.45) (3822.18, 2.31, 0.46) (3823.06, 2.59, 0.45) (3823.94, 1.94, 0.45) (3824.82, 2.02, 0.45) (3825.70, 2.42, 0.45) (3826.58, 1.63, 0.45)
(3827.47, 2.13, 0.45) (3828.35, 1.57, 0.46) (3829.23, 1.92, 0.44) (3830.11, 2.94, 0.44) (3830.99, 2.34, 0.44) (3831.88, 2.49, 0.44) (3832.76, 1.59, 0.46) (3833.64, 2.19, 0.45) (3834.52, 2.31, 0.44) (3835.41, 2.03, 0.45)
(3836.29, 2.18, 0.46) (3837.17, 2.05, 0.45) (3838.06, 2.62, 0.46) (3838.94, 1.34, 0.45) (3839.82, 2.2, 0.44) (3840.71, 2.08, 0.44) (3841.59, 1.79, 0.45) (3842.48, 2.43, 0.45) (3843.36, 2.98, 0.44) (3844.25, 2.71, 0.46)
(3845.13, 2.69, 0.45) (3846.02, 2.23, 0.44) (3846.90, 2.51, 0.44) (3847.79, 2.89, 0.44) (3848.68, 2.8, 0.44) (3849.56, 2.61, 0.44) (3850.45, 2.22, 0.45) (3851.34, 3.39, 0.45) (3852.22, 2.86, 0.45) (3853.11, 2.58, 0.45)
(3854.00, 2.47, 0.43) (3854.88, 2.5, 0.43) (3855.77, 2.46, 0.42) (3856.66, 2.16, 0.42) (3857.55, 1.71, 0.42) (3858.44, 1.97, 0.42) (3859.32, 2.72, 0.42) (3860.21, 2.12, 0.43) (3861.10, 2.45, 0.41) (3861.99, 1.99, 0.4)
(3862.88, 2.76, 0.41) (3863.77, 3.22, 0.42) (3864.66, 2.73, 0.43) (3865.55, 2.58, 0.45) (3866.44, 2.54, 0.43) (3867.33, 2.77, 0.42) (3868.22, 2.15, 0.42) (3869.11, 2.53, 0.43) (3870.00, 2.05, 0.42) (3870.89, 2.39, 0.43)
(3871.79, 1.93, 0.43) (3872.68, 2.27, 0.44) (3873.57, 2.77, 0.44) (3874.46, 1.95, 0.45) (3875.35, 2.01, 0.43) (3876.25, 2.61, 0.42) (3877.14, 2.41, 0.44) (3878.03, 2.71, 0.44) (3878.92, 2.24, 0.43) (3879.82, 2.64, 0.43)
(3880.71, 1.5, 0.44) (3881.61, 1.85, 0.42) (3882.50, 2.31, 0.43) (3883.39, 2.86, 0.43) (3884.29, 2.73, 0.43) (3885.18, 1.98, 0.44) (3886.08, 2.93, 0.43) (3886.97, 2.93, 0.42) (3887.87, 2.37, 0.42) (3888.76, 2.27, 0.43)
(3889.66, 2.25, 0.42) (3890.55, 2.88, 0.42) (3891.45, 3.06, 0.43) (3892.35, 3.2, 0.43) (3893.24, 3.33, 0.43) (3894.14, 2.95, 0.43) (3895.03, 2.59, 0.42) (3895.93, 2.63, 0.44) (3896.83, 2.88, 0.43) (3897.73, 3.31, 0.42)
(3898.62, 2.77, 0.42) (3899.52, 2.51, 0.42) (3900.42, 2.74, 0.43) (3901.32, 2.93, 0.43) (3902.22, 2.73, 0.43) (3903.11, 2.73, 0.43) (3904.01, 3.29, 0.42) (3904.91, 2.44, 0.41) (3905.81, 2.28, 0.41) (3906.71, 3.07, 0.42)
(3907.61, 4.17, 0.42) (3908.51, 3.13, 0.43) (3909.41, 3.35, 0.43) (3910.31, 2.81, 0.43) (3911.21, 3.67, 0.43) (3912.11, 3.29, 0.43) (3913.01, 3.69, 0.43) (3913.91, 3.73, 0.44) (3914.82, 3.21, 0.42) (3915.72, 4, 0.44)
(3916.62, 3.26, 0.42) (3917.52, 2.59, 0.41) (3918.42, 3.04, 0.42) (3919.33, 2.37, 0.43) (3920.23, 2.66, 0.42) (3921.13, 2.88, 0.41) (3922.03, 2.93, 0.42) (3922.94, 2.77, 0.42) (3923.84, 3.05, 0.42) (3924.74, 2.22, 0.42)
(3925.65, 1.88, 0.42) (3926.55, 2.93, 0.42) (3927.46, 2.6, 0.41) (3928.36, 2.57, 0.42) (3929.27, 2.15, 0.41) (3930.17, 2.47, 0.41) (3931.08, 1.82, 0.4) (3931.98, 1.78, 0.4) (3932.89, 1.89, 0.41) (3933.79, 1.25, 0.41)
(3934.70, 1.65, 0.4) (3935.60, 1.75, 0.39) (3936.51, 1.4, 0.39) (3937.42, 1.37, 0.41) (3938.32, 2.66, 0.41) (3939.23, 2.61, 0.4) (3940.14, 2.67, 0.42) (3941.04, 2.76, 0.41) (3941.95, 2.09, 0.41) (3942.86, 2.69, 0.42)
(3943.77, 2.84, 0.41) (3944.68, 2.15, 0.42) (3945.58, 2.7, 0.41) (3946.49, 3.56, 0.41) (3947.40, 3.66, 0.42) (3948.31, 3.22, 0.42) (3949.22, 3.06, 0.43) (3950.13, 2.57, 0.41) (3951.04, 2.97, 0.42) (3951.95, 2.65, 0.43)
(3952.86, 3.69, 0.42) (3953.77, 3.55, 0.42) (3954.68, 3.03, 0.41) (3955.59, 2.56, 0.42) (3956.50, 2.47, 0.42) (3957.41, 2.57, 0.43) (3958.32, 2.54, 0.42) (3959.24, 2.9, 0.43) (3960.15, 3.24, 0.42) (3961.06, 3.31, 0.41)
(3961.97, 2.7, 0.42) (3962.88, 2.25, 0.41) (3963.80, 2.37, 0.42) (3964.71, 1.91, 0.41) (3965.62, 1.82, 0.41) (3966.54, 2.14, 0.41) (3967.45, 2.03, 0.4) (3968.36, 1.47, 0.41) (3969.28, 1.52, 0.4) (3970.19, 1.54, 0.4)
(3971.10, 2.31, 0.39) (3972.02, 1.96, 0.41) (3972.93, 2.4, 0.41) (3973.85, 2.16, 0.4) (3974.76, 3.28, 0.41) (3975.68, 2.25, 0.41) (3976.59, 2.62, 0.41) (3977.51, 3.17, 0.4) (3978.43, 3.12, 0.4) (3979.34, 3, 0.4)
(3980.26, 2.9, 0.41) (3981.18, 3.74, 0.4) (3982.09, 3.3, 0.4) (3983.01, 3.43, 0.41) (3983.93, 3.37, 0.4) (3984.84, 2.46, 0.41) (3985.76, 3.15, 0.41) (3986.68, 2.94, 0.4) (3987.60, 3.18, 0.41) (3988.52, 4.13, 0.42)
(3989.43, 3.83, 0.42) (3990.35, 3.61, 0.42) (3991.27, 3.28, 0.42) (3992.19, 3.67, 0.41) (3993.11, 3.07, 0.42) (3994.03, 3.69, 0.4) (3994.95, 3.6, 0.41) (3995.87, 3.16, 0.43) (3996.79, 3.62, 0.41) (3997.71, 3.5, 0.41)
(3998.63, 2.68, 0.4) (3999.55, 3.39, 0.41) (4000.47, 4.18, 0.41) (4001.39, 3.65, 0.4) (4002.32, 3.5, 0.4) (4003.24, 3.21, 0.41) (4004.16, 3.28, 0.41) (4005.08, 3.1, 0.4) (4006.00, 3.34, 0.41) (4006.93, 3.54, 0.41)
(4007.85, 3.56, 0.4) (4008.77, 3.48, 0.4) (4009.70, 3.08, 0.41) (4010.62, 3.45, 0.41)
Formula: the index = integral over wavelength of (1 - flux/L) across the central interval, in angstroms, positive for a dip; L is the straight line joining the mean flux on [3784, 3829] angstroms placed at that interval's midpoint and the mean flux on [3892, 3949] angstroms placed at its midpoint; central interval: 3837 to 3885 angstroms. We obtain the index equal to 4.5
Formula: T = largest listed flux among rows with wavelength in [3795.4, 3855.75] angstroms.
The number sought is 3.54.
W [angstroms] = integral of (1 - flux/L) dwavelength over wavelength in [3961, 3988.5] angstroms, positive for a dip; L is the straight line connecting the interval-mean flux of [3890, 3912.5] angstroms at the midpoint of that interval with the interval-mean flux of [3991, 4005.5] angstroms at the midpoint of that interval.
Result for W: 5.86 angstroms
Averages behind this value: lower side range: 2.99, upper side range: 3.41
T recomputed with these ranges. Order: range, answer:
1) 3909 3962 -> 4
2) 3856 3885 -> 3.22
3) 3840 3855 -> 3.39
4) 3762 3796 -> 3.73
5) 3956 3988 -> 3.74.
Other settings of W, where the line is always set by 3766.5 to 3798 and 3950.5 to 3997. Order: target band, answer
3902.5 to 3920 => -2.1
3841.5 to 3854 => 0.6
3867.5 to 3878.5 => 1.8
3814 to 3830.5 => 2.4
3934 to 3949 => 1.9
